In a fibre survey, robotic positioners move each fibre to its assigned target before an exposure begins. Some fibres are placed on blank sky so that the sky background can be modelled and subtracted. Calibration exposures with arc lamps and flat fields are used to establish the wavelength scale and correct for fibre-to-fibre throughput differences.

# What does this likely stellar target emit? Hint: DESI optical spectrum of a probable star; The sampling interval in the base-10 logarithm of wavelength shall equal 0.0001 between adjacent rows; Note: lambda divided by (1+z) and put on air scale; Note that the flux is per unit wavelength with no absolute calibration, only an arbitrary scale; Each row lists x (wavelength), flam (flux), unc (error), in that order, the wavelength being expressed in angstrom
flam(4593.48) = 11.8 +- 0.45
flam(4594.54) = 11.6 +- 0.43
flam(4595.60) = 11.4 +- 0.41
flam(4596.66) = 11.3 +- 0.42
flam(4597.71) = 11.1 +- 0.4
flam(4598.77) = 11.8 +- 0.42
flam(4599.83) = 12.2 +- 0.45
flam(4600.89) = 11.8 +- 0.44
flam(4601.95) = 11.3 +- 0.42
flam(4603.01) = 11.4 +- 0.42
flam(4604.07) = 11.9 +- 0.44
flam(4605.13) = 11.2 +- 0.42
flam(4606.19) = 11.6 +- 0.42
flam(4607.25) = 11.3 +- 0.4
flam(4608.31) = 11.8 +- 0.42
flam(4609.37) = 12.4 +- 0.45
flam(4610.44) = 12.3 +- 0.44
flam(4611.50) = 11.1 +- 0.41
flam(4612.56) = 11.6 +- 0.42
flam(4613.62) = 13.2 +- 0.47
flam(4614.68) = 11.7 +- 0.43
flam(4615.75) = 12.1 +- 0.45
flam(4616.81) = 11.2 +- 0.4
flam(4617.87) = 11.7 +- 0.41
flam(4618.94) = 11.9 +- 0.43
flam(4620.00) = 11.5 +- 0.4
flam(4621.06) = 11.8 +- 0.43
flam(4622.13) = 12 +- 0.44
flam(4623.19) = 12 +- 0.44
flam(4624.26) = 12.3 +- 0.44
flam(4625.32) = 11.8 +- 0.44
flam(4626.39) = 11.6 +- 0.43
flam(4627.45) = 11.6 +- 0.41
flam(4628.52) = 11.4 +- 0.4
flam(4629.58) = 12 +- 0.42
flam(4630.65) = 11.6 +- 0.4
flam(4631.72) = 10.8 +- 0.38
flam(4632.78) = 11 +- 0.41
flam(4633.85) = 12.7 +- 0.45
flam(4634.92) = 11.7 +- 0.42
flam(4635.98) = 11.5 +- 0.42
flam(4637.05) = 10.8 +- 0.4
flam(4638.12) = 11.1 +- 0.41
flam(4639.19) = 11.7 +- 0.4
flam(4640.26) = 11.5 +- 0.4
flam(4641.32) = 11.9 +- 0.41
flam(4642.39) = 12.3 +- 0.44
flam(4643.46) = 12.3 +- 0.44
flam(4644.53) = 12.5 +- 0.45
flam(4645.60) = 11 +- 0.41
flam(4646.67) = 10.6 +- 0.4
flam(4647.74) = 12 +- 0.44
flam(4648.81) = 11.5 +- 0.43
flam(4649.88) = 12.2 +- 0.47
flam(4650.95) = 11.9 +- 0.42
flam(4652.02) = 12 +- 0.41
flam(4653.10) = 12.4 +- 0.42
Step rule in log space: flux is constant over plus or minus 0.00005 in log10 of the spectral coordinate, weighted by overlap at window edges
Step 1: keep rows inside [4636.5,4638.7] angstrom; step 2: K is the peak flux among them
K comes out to 11.1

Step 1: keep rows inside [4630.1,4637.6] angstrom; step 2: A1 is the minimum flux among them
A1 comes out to 10.8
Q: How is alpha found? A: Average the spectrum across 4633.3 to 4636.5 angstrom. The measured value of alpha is 12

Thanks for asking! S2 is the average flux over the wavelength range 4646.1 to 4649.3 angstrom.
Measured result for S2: 11.4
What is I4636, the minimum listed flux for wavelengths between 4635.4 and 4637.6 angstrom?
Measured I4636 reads 10.8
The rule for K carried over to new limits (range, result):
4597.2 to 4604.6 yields 12.2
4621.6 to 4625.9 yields 12.3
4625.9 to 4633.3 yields 12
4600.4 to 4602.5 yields 11.8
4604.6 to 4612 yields 12.4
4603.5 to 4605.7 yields 11.9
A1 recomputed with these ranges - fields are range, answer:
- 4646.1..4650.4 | 10.6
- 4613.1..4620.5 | 11.2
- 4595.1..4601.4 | 11.1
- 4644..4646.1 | 11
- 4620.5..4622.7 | 11.8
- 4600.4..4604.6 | 11.3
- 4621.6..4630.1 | 11.4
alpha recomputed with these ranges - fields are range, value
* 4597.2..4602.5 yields 11.6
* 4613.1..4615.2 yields 12.5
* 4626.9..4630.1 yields 11.7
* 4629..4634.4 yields 11.6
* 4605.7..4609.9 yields 11.8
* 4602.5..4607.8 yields 11.5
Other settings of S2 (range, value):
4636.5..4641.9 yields 11.4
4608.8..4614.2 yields 12.1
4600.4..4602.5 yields 11.5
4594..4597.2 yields 11.4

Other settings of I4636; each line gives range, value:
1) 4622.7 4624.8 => 12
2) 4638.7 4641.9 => 11.5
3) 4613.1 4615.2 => 11.7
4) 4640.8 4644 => 11.9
